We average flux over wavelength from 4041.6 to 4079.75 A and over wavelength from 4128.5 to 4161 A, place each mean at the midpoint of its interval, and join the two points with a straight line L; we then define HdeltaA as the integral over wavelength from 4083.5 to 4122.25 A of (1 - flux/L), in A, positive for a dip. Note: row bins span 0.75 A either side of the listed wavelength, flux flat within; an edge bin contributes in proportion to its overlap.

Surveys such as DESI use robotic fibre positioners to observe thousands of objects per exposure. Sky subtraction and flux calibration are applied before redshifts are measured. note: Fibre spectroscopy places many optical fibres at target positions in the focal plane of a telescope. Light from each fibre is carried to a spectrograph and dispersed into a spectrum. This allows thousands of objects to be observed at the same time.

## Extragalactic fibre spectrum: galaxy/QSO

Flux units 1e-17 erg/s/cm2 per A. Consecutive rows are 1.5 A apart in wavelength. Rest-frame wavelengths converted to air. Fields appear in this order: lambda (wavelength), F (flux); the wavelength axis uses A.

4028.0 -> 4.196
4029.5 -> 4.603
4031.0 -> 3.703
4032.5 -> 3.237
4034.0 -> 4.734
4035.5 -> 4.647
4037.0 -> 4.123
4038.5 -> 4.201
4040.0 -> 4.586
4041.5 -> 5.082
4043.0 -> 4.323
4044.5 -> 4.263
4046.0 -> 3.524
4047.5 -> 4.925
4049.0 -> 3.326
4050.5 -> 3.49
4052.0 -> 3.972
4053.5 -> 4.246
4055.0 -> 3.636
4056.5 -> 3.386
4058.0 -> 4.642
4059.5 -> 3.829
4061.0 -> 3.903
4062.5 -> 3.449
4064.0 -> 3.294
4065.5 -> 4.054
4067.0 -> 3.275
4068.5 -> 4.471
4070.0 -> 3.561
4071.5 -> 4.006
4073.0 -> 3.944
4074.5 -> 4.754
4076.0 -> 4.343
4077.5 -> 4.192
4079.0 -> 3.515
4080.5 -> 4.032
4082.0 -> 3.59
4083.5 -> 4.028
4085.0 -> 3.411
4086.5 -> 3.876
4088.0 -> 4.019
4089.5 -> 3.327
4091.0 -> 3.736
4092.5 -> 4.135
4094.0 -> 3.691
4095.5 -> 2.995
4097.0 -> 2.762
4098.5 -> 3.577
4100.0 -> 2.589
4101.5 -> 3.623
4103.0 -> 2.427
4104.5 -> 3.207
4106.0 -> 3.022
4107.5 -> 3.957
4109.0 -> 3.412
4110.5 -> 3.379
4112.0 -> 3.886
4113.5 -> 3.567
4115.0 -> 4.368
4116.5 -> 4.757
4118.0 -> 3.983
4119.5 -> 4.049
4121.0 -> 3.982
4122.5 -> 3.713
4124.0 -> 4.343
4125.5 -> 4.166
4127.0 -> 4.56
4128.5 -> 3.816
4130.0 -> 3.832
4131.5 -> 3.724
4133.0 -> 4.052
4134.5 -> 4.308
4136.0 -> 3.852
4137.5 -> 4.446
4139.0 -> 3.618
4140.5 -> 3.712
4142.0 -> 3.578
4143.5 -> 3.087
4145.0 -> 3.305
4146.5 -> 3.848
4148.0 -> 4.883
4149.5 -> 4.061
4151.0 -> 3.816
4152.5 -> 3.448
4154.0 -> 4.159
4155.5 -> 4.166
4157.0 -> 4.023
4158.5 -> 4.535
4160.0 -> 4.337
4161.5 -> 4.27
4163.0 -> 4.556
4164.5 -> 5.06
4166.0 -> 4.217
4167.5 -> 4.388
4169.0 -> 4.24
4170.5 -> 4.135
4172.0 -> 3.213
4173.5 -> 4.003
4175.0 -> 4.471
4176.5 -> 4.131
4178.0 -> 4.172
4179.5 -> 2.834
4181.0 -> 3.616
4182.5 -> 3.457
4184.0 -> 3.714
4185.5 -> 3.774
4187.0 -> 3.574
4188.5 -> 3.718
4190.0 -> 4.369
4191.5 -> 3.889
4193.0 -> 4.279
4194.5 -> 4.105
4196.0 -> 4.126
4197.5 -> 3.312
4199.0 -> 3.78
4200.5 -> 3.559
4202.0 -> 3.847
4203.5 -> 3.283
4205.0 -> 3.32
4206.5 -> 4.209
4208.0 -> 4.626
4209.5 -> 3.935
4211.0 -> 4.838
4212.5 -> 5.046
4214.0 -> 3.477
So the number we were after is 3.4 A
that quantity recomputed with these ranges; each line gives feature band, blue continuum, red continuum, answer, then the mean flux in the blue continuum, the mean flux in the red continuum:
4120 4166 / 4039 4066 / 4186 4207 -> -2.0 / 4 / 3.81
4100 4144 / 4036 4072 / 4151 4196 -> 2.4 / 3.99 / 4.03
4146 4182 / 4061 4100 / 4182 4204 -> -3.1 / 3.74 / 3.8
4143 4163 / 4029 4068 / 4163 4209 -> -0.4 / 4.02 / 3.92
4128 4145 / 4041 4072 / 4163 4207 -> 0.5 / 3.93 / 3.9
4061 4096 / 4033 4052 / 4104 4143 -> 2.3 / 4.24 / 3.89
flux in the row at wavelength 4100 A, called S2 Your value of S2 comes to 2.589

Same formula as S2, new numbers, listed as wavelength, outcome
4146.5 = 3.848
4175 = 4.471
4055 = 3.636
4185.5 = 3.774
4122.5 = 3.713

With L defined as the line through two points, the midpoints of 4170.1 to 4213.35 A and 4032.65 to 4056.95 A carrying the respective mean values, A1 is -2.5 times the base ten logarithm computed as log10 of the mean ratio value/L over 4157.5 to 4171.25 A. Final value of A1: -0.12 mag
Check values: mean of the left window 4.14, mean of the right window 3.91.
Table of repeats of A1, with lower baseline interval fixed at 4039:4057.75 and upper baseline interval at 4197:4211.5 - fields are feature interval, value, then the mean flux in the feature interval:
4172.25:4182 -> 0.02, 3.83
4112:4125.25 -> -0.03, 4.09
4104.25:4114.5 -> 0.14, 3.53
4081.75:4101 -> 0.15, 3.52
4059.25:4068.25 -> 0.11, 3.67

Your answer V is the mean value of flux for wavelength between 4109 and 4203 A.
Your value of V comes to 3.96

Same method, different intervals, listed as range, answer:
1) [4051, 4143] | 3.79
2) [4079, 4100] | 3.59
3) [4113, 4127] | 4.14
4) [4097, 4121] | 3.57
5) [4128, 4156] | 3.88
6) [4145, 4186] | 4.04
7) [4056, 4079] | 3.93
